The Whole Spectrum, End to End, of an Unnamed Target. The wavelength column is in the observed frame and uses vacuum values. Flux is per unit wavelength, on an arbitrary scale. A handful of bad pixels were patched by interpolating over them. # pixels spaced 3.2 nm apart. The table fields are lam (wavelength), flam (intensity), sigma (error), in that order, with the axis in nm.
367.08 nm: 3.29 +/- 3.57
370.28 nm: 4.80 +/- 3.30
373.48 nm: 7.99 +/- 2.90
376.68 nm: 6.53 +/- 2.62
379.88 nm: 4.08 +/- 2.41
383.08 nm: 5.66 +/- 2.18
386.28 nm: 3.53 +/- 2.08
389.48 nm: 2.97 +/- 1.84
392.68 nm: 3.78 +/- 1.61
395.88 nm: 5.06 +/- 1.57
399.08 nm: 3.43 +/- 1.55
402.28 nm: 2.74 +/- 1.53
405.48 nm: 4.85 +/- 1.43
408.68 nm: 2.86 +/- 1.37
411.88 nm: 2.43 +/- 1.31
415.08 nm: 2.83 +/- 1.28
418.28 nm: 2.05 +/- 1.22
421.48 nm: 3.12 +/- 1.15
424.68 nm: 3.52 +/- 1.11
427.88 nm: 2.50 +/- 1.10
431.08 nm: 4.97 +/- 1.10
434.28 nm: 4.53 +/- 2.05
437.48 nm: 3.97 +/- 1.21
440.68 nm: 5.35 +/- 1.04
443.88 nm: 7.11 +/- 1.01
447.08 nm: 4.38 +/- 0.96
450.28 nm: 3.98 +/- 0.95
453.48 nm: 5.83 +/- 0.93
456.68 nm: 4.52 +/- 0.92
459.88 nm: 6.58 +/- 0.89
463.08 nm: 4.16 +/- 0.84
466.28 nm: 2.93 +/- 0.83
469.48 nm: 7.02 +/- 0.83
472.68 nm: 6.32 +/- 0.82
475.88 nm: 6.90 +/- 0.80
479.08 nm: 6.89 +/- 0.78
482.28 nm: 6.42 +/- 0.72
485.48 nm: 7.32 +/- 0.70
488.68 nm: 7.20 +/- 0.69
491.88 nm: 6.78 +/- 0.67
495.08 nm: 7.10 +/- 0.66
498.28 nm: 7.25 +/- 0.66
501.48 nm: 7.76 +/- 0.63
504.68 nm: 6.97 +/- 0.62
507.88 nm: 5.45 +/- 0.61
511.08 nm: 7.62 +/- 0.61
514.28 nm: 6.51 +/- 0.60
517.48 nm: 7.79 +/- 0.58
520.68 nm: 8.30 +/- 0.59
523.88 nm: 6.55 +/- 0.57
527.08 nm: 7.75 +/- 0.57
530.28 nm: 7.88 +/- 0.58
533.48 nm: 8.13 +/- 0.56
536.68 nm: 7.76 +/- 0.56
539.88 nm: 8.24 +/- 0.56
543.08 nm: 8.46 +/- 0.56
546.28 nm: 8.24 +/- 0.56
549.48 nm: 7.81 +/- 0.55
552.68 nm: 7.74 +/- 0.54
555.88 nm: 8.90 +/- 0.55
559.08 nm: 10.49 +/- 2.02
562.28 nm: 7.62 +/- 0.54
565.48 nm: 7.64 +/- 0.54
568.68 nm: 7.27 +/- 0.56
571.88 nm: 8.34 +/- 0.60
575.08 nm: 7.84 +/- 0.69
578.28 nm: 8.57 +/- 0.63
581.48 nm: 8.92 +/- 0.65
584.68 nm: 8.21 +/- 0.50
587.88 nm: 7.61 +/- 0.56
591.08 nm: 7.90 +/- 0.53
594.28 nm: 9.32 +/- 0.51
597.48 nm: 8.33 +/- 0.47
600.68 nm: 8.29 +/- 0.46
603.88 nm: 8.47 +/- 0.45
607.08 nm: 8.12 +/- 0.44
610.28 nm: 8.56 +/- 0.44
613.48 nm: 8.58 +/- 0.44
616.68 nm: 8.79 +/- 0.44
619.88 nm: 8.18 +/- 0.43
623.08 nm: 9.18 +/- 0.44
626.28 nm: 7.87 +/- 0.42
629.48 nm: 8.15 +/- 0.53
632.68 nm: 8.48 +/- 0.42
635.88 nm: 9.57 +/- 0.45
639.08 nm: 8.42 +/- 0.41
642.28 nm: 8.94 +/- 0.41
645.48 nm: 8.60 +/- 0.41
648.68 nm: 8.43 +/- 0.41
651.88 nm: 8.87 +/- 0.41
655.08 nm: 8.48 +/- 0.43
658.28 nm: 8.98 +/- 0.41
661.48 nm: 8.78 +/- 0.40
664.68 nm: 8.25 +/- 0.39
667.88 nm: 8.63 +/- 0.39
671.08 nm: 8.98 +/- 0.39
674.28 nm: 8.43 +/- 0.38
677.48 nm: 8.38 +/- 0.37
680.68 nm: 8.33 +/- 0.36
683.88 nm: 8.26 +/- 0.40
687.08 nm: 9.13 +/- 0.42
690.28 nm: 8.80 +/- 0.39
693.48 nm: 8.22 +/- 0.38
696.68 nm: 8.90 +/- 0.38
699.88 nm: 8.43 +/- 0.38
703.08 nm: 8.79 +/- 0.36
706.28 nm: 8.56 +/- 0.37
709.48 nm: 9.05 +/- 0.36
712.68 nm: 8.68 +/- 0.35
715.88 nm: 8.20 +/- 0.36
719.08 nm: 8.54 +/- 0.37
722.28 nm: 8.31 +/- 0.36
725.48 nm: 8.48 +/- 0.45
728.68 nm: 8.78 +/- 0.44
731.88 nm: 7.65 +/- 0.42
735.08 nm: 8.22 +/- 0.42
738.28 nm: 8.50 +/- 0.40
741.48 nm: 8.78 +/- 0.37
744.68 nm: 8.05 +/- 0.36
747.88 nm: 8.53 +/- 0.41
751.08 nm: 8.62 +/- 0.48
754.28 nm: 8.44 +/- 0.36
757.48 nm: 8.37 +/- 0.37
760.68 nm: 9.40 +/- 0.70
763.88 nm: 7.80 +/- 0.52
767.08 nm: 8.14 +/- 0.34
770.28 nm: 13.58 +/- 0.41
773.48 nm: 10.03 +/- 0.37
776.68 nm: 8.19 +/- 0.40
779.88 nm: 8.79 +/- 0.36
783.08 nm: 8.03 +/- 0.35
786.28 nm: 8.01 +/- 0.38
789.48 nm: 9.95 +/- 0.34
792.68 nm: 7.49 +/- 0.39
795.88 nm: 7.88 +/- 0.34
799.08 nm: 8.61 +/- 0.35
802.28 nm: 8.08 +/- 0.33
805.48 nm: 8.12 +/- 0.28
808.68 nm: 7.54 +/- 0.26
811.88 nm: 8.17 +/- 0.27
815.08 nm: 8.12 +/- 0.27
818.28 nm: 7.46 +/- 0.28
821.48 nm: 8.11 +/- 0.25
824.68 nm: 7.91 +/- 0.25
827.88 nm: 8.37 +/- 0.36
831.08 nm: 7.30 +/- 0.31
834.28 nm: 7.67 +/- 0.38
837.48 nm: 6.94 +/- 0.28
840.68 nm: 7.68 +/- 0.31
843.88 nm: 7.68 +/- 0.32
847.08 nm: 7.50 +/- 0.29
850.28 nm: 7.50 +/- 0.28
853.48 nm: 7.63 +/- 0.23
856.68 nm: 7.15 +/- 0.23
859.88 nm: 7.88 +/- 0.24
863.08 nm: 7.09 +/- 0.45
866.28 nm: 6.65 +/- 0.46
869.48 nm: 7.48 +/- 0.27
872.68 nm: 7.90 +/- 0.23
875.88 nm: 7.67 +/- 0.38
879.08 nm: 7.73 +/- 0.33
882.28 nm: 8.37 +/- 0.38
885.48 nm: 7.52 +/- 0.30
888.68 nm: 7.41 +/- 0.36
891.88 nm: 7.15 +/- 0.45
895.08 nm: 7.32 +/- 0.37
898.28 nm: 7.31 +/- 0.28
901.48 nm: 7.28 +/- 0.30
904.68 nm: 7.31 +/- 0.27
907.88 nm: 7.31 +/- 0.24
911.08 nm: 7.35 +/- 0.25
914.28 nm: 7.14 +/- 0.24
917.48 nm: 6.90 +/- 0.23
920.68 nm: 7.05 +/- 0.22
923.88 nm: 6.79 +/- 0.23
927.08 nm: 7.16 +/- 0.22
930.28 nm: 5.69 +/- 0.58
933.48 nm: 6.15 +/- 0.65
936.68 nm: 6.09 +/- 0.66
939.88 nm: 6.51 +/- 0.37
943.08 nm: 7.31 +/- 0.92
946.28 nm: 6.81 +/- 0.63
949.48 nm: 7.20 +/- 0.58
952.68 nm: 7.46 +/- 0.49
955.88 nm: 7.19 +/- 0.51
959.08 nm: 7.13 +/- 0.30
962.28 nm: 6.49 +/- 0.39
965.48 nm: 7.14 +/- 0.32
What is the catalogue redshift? 0.174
